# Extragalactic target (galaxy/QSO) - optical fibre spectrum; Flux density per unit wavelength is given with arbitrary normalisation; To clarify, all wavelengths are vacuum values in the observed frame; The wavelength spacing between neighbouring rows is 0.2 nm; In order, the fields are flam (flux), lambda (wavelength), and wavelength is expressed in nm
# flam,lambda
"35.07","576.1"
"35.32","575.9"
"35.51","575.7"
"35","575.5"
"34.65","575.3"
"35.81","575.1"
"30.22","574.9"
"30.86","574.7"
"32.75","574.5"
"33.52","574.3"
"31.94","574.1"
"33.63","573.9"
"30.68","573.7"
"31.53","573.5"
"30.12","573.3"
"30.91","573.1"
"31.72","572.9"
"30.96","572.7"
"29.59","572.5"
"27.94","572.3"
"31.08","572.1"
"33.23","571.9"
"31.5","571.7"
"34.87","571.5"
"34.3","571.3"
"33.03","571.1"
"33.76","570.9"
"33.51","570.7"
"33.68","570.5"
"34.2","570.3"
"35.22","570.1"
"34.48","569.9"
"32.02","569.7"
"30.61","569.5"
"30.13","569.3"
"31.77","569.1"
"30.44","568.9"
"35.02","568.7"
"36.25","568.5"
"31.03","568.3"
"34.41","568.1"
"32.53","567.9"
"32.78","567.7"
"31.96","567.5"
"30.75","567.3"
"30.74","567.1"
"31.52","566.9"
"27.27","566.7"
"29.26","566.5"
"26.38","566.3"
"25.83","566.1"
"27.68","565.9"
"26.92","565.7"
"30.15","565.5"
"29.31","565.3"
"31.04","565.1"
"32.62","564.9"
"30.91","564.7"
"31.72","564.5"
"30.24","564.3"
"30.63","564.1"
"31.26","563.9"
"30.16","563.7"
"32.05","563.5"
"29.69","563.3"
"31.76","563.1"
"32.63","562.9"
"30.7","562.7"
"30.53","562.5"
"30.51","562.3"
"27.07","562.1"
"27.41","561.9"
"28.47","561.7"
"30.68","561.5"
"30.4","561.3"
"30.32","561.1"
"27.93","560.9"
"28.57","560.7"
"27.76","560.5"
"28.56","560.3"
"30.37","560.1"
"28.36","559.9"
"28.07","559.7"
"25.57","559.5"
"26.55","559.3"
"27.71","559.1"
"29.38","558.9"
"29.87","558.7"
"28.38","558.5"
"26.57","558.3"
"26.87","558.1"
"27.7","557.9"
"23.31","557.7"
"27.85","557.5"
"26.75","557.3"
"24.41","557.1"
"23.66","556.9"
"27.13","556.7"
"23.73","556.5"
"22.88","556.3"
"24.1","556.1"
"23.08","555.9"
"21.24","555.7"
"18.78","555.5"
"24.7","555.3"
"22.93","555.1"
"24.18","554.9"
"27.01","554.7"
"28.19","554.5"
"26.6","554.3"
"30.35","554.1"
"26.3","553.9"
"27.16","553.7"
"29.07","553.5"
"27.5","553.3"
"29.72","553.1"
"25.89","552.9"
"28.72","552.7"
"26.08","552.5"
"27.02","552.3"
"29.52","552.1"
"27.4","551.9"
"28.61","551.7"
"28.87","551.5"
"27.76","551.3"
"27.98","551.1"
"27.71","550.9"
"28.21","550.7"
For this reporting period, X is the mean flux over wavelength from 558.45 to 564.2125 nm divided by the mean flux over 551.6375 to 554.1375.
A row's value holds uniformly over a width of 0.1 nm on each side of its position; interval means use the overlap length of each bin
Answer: 1.05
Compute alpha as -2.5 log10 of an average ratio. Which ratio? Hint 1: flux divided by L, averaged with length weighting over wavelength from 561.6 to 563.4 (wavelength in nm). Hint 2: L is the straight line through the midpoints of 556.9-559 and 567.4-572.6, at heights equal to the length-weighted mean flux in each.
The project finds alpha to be -0.03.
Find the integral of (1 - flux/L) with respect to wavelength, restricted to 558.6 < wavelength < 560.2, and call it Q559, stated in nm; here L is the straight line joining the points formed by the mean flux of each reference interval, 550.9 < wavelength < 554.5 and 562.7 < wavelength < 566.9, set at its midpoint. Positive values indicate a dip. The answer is 0.04 nm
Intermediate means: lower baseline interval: 27.9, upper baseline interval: 29.9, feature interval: 28.2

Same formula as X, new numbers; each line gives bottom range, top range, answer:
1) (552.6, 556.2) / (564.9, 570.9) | 1.21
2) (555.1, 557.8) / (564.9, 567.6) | 1.22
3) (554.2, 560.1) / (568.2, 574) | 1.25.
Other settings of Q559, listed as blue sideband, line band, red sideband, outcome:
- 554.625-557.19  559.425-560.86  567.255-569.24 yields -0.08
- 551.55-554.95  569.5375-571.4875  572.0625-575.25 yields -0.18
